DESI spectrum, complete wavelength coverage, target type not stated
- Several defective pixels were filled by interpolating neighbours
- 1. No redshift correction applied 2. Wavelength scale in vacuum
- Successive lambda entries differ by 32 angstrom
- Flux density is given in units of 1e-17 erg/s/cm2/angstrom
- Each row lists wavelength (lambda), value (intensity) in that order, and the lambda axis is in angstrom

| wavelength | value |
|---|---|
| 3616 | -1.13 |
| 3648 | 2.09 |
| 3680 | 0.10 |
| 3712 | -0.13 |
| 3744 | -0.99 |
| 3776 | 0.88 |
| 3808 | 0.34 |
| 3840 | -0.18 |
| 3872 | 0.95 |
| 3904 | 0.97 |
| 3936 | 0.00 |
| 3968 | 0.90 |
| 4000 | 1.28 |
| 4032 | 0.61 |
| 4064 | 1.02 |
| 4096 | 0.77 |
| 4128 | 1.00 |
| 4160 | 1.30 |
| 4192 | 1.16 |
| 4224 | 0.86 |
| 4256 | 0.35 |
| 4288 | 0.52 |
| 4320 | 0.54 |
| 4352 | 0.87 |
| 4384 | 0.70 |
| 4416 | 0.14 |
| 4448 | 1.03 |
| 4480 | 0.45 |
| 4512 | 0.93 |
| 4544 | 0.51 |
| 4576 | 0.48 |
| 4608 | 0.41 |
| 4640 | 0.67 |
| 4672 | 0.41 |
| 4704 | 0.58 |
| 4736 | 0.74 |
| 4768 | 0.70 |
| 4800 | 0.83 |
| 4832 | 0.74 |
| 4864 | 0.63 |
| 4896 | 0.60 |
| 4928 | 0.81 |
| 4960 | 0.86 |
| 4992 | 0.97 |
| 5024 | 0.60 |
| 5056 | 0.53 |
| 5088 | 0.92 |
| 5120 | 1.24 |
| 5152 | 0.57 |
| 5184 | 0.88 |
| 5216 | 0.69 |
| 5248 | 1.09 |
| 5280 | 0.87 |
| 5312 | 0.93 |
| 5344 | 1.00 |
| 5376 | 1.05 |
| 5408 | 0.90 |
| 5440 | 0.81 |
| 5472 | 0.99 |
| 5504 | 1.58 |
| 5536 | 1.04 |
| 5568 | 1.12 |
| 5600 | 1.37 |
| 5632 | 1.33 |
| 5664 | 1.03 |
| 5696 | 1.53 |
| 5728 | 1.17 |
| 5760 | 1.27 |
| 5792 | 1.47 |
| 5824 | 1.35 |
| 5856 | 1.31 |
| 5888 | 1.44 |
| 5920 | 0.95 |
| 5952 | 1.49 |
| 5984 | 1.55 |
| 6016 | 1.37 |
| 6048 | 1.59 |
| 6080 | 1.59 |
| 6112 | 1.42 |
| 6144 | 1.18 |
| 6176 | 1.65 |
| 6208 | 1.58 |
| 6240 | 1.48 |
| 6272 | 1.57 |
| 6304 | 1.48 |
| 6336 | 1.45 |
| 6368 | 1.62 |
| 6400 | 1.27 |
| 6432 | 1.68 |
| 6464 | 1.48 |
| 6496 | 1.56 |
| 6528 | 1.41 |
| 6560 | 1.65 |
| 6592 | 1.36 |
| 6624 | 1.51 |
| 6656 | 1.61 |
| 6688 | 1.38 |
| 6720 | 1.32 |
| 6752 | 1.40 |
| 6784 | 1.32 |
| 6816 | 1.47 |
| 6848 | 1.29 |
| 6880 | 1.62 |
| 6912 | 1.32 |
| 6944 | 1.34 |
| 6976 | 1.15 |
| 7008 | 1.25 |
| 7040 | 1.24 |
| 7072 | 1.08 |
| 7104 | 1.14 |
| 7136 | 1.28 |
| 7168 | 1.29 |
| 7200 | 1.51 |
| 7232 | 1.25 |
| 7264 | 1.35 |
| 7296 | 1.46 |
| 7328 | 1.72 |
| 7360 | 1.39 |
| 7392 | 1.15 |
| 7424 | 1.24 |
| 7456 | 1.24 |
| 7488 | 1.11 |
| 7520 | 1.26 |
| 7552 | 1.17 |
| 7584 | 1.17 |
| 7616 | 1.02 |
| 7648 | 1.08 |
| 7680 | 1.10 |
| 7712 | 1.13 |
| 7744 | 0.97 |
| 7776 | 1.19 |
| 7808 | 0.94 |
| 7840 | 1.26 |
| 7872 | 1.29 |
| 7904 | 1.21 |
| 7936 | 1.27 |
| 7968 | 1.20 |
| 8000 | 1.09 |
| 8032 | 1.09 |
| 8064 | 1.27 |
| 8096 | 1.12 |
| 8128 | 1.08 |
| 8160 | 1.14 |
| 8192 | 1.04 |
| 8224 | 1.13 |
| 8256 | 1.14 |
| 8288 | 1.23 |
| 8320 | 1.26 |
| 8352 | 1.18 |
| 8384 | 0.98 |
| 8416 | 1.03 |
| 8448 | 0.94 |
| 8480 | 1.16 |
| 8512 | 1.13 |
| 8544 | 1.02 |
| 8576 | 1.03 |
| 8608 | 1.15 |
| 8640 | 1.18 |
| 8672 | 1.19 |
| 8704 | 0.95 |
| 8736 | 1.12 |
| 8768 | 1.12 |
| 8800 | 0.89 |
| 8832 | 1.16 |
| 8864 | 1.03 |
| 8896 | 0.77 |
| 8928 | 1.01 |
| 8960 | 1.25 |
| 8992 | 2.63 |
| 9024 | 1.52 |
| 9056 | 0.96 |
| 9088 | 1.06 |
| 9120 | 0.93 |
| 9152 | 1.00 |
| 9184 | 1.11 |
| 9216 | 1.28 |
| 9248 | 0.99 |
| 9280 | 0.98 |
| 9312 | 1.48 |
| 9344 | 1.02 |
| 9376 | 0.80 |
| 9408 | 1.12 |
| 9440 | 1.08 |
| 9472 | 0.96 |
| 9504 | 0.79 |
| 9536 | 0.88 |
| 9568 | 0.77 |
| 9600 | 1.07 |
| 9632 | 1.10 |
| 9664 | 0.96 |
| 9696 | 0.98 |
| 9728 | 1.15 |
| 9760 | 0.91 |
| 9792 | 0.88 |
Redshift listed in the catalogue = 0.371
